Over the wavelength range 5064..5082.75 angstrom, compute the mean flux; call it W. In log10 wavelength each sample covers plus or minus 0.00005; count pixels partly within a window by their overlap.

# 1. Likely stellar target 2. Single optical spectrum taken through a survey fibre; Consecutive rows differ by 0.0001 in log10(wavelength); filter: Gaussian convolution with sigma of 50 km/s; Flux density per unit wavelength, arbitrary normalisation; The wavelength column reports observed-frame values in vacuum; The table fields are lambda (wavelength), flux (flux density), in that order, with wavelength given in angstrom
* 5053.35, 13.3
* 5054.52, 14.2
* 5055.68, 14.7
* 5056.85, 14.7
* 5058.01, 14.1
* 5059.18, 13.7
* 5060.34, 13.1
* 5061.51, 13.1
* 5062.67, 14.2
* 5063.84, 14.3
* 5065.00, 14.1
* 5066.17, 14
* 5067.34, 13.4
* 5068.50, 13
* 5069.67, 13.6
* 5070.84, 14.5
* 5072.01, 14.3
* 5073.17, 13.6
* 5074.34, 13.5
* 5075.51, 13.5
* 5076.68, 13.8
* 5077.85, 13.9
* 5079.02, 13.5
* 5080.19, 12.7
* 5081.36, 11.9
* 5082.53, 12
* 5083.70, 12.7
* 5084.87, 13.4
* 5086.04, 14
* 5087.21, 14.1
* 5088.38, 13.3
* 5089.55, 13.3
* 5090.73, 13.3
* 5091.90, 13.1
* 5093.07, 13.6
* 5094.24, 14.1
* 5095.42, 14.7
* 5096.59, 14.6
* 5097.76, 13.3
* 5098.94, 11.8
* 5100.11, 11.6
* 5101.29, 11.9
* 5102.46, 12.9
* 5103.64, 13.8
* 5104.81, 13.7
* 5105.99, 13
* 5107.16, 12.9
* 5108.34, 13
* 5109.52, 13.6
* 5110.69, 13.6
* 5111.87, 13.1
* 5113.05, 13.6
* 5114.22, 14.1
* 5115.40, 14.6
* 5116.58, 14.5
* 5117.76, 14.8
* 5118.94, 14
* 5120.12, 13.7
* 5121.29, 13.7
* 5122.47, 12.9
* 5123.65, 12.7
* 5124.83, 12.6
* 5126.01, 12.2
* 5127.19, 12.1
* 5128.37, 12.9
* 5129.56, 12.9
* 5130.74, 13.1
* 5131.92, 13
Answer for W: 13.5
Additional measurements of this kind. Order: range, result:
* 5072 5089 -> 13.3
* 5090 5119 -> 13.5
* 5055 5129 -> 13.5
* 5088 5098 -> 13.7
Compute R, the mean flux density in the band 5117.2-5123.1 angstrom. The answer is 13.8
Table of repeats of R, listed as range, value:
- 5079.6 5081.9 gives 12.3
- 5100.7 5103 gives 12.4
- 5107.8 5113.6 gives 13.4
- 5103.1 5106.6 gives 13.5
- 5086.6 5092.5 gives 13.4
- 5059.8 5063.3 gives 13.5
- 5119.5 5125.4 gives 13.1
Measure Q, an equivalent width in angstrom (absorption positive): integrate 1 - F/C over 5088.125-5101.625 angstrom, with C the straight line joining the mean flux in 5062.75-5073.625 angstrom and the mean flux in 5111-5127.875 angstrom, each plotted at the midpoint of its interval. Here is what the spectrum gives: 0.4 angstrom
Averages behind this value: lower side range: 13.9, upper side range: 13.5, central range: 13.2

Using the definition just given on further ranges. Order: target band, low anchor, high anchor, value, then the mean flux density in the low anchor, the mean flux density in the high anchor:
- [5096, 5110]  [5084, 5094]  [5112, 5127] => 0.6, 13.5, 13.6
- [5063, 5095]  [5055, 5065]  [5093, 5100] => 0.6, 14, 13.5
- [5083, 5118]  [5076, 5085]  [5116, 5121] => 0.5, 13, 14.2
